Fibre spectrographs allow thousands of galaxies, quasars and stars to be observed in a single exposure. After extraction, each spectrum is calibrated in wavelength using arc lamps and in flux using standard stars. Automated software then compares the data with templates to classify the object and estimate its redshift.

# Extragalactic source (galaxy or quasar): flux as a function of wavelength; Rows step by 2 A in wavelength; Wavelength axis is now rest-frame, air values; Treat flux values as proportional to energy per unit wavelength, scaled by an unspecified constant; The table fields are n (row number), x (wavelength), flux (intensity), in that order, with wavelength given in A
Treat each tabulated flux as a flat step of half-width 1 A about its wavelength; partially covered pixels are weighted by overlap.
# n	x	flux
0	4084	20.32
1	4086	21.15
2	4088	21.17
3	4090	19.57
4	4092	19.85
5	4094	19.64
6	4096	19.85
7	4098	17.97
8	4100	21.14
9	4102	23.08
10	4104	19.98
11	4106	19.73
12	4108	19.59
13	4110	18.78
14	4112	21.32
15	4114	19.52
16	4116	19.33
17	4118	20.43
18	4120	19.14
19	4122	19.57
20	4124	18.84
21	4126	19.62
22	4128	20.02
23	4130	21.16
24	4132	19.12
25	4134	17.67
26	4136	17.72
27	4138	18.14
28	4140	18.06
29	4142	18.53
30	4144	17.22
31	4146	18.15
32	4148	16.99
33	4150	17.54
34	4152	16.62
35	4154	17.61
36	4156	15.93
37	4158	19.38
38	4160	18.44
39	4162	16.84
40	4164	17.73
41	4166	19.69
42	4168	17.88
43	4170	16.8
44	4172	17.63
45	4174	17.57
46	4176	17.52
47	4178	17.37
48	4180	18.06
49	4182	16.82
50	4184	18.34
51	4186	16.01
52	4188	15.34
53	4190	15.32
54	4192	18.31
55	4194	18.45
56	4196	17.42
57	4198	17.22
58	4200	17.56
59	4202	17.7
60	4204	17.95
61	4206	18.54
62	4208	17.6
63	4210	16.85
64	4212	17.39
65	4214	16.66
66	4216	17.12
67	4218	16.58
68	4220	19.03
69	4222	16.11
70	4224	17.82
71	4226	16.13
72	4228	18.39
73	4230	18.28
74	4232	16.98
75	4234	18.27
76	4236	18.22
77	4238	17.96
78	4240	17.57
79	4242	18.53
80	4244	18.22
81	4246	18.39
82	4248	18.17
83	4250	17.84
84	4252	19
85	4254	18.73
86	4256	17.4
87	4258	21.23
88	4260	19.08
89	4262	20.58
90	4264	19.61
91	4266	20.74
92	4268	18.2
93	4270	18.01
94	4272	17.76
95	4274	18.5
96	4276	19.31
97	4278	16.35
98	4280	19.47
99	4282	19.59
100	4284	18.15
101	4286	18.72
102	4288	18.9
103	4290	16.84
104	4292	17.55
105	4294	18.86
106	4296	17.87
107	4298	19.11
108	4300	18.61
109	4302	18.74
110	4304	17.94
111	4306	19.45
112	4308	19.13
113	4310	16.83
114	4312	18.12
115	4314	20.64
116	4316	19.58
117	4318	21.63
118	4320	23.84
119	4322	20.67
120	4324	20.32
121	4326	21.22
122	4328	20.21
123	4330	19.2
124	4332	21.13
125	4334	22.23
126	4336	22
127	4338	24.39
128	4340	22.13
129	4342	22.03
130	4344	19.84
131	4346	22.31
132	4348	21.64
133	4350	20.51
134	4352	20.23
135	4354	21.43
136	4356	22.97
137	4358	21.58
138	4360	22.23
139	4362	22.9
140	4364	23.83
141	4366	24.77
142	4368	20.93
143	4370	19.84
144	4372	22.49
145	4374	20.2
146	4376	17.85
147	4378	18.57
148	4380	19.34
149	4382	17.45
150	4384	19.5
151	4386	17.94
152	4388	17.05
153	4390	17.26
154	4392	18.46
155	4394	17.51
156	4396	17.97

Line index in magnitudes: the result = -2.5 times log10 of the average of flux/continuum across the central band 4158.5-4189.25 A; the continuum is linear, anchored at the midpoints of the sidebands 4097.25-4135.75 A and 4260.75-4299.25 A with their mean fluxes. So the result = 0.11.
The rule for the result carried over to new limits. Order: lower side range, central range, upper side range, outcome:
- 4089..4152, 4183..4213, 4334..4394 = 0.139 mag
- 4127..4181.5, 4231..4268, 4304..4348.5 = 0.048 mag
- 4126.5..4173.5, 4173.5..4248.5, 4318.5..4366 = 0.101 mag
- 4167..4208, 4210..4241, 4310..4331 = 0.047 mag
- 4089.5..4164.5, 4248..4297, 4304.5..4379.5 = 0.093 mag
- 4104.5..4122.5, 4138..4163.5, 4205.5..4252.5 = 0.085 mag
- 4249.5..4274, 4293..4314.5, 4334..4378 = 0.088 mag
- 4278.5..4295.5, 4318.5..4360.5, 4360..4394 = -0.119 mag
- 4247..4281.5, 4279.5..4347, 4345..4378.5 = 0.014 mag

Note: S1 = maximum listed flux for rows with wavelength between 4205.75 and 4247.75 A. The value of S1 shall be 19.03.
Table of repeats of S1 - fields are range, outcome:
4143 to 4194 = 19.69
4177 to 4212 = 18.54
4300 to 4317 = 20.64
